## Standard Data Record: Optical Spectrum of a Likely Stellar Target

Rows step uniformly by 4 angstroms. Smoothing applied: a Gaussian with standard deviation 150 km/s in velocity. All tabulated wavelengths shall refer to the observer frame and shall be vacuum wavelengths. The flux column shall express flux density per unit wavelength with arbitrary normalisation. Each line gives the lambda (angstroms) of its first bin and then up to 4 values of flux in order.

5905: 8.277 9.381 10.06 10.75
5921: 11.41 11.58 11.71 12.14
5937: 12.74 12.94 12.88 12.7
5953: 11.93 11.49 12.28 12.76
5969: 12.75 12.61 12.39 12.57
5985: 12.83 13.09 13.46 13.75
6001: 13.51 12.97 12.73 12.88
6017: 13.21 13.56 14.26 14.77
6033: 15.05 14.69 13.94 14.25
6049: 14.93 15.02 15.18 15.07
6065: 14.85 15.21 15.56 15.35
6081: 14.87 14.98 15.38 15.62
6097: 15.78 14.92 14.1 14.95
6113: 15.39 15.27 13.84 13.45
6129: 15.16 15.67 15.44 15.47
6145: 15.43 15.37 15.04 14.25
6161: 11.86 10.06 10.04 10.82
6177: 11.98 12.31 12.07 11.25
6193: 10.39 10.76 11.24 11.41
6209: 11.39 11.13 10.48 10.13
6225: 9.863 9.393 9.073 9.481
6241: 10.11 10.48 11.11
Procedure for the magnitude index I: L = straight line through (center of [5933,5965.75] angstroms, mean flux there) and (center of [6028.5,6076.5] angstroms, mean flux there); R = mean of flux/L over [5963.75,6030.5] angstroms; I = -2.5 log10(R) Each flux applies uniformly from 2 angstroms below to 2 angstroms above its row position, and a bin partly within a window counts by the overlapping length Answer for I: 0.03 mag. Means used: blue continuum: 12.4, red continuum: 14.9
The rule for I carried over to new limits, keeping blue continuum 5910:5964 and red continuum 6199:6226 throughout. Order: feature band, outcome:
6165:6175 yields 0.07 mag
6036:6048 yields -0.24 mag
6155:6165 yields -0.13 mag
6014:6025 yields -0.17 mag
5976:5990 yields -0.09 mag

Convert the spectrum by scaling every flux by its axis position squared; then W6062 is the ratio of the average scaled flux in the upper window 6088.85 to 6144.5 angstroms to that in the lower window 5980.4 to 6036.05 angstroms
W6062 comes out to 1.2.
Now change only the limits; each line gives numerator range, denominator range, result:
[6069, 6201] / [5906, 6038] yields 1.15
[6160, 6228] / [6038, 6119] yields 0.76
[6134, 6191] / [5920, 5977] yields 1.13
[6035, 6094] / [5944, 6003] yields 1.21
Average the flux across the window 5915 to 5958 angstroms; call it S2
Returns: 12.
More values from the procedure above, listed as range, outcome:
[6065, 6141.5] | 15.1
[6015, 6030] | 13.9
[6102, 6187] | 13.7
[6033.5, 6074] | 14.9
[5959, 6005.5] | 12.9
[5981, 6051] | 13.7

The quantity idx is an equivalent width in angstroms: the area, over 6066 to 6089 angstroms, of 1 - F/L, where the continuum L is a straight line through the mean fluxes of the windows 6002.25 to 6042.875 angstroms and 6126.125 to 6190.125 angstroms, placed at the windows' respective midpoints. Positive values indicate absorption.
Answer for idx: -2.71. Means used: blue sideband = 13.8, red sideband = 13.3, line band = 15.2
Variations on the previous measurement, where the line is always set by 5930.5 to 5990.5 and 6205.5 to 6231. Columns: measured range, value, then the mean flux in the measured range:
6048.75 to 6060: -3.1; 15.1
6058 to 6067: -2.5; 15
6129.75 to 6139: -3.6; 15.5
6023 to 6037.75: -3.4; 14.7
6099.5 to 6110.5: -3.2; 14.6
